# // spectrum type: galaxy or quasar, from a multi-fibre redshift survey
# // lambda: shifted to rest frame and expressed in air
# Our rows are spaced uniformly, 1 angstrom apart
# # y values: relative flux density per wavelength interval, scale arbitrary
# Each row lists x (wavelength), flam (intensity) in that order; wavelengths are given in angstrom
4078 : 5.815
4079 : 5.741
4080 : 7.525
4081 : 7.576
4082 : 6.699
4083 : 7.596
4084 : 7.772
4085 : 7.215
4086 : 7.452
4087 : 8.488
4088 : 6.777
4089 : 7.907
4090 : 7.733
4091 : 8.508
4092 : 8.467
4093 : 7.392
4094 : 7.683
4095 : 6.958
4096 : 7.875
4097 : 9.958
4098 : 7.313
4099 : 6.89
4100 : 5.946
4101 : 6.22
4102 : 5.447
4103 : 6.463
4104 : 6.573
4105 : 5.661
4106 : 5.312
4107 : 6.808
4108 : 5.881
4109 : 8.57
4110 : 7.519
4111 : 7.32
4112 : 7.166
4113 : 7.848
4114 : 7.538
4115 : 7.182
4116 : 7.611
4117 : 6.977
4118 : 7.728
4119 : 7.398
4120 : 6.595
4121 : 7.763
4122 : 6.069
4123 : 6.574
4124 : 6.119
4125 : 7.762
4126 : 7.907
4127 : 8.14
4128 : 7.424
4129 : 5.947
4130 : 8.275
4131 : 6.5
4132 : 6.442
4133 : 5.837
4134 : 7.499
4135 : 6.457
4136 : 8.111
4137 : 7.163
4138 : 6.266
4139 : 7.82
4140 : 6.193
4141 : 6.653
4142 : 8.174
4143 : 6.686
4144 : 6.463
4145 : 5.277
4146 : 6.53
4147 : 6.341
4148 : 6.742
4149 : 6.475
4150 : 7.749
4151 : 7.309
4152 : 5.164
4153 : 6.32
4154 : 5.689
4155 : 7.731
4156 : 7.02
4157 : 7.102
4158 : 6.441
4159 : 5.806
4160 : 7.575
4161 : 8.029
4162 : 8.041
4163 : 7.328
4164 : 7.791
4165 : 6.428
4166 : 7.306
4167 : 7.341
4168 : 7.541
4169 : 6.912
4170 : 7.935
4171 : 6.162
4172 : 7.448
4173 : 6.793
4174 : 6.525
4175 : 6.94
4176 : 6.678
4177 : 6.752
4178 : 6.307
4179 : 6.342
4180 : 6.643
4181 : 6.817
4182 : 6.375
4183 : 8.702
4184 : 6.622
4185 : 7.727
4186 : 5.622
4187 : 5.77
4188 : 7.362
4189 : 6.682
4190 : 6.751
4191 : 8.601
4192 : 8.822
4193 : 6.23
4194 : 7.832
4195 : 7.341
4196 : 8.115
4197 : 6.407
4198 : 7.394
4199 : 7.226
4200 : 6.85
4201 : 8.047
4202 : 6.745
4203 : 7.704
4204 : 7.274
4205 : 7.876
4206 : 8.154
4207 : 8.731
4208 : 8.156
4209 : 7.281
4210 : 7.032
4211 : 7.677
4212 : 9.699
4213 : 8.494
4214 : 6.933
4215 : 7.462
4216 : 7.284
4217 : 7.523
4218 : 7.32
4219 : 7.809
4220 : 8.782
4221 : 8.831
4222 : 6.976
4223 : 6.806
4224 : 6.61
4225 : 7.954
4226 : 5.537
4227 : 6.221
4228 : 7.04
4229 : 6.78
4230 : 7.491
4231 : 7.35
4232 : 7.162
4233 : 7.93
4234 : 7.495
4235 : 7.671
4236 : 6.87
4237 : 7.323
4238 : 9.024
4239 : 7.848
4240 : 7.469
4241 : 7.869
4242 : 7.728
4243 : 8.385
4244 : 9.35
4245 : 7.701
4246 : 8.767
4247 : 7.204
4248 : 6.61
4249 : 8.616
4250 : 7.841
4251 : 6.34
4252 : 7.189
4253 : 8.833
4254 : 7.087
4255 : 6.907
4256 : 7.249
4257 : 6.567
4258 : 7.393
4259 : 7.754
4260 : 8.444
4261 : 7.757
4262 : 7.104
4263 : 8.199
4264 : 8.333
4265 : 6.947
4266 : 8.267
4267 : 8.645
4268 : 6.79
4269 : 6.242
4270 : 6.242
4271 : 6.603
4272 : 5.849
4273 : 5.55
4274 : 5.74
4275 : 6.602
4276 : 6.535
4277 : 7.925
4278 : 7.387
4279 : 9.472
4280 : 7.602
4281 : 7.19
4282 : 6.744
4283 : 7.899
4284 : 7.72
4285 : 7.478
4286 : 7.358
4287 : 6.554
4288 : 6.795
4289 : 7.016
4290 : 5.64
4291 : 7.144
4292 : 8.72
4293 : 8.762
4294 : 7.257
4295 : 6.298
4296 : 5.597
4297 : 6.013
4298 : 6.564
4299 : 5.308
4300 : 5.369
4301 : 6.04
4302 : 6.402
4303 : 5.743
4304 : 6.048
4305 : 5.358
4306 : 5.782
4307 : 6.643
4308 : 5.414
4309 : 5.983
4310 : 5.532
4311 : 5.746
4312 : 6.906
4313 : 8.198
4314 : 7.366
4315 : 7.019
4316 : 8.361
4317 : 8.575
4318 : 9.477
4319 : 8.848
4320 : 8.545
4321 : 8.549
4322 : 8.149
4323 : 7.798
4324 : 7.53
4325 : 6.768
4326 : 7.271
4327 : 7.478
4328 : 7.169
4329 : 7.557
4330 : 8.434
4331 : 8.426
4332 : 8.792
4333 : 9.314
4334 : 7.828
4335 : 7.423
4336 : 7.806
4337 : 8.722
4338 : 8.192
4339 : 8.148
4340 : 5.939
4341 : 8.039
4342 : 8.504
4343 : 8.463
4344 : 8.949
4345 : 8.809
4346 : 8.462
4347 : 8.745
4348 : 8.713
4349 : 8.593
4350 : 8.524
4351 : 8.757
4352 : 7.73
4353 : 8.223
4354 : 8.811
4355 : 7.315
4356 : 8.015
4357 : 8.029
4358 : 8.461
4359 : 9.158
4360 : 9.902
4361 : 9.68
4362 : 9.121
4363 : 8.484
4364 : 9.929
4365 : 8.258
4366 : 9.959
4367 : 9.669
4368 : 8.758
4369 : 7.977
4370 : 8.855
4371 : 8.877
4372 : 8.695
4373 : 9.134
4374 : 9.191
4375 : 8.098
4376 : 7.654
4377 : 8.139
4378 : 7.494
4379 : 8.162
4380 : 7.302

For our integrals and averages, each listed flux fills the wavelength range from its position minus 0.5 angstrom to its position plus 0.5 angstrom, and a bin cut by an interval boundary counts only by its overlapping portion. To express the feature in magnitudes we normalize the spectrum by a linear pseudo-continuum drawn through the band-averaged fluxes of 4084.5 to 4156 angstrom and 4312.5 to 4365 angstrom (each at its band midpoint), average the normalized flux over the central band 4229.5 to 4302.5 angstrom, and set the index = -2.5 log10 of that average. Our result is 0.08 mag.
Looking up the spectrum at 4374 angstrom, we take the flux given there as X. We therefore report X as 9.191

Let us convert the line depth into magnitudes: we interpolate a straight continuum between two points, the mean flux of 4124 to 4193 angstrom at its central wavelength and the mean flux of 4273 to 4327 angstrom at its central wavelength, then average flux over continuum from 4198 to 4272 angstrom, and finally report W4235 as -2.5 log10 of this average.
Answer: -0.08 mag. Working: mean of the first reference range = 6.96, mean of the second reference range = 7.02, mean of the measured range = 7.54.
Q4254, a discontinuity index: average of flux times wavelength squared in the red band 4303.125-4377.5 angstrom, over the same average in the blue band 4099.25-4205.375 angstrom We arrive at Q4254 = 1.3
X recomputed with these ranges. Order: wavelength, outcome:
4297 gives 6.013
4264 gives 8.333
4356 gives 8.015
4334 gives 7.828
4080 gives 7.525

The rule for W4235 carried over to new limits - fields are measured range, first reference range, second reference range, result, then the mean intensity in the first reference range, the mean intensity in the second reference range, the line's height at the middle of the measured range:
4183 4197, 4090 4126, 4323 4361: 0.043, 7.14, 8.2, 7.51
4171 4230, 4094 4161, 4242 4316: -0.044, 6.93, 7.05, 6.99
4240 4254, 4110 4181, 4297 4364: -0.064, 6.98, 7.73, 7.39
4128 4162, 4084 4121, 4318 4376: 0.098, 7.25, 8.42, 7.45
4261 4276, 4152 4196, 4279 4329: 0.014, 7.02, 7.04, 7.04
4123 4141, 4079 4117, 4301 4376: 0.049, 7.24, 8.01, 7.35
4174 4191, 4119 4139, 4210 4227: 0.082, 7.02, 7.55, 7.34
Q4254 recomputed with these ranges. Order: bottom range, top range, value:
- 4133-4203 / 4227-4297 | 1.10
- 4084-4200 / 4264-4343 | 1.10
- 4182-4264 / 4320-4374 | 1.18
